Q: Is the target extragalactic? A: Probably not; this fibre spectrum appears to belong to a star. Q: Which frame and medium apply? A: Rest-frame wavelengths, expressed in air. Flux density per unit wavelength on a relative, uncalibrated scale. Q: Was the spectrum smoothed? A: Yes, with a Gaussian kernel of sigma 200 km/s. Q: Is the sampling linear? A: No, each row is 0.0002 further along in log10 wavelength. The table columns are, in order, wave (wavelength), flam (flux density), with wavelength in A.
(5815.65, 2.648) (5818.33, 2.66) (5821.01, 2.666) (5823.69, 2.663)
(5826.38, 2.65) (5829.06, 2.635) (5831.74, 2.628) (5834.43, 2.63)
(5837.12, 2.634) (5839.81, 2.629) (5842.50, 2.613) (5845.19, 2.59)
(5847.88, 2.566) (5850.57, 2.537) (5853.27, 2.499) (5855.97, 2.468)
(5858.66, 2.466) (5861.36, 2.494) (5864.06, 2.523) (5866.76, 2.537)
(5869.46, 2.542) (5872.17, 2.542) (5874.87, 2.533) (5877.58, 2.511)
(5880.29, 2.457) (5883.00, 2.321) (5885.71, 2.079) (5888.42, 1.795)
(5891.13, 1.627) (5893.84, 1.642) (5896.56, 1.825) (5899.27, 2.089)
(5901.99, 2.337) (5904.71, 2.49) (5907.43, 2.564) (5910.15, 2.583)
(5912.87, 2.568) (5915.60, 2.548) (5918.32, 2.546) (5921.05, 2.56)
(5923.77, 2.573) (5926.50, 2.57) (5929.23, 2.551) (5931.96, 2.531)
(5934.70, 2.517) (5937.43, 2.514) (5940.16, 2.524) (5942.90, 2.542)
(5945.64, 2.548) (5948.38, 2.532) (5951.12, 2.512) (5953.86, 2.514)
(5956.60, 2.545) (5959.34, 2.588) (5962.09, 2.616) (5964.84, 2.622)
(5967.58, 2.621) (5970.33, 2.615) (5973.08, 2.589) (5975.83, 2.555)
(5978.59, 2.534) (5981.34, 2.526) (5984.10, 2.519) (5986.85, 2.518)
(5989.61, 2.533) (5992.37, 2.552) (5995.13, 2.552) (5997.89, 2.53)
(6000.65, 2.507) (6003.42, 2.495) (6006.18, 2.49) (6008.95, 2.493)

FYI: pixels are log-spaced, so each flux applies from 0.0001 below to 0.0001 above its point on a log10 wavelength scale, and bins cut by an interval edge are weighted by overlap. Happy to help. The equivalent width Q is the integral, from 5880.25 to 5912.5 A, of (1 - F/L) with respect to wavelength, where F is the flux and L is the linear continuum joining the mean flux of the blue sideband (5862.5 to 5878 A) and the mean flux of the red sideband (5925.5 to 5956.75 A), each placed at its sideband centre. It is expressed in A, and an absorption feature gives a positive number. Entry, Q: 4.8 A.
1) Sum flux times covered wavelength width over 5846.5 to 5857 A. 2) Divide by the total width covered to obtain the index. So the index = 2.52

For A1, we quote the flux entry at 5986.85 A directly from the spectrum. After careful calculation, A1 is 2.518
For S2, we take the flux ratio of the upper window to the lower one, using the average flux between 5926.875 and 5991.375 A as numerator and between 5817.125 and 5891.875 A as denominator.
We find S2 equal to 1.03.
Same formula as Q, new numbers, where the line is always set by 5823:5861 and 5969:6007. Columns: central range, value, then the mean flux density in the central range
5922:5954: 0.2 A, 2.54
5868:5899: 4.8 A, 2.17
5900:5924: 0.4 A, 2.52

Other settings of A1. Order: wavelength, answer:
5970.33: 2.615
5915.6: 2.548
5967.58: 2.621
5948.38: 2.532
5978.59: 2.534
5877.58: 2.511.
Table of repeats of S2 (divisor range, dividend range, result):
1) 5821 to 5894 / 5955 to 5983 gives 1.05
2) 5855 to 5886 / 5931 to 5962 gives 1.03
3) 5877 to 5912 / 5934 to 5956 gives 1.16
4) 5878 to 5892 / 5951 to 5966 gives 1.22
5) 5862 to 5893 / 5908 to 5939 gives 1.11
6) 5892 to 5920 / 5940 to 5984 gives 1.11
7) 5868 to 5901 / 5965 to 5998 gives 1.18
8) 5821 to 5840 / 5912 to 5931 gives 0.97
